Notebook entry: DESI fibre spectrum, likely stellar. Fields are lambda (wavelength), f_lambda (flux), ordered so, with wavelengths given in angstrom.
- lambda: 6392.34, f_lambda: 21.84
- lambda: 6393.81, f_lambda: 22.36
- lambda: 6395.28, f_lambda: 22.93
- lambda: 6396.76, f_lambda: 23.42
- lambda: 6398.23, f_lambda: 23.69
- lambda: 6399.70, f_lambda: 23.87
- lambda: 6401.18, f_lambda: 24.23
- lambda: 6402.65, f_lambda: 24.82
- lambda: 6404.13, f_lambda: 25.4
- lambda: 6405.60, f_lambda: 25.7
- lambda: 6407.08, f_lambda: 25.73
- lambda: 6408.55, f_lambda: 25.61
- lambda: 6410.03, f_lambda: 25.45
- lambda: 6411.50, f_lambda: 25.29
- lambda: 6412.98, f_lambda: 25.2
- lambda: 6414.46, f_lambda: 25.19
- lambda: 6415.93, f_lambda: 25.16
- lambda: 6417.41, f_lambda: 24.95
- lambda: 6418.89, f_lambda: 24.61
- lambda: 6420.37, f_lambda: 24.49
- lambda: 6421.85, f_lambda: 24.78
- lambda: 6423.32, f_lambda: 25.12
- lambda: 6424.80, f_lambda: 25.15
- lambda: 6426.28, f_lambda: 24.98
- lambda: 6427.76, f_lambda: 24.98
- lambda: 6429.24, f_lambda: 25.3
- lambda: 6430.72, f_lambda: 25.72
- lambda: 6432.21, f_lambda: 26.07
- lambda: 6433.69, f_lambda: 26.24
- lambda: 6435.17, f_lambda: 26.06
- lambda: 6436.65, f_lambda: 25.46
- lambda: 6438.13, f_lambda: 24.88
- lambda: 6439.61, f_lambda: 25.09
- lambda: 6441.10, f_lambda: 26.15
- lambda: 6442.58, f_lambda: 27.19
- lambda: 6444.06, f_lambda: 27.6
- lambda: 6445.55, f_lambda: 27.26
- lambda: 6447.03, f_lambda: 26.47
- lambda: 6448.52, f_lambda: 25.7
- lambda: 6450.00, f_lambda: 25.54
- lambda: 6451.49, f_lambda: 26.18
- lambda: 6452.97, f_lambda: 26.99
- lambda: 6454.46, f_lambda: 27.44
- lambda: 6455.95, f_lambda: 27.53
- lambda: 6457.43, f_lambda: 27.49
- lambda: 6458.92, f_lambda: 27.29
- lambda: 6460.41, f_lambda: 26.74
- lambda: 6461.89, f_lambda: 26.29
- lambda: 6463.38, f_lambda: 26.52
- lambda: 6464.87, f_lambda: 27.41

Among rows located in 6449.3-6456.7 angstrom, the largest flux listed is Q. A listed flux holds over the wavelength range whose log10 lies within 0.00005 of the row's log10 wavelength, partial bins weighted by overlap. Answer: 27.53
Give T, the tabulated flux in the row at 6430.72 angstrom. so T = 25.72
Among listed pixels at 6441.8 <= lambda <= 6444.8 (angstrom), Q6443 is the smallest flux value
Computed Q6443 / 27.19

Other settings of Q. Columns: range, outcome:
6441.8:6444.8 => 27.6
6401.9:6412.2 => 25.73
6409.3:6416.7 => 25.45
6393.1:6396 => 22.93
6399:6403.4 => 24.82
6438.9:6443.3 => 27.19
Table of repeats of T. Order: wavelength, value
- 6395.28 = 22.93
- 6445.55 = 27.26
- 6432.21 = 26.07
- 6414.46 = 25.19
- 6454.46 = 27.44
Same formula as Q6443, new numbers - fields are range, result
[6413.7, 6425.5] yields 24.49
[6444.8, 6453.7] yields 25.54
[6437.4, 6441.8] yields 24.88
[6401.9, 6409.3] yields 24.82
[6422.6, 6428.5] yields 24.98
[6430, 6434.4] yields 25.72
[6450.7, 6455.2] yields 26.18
